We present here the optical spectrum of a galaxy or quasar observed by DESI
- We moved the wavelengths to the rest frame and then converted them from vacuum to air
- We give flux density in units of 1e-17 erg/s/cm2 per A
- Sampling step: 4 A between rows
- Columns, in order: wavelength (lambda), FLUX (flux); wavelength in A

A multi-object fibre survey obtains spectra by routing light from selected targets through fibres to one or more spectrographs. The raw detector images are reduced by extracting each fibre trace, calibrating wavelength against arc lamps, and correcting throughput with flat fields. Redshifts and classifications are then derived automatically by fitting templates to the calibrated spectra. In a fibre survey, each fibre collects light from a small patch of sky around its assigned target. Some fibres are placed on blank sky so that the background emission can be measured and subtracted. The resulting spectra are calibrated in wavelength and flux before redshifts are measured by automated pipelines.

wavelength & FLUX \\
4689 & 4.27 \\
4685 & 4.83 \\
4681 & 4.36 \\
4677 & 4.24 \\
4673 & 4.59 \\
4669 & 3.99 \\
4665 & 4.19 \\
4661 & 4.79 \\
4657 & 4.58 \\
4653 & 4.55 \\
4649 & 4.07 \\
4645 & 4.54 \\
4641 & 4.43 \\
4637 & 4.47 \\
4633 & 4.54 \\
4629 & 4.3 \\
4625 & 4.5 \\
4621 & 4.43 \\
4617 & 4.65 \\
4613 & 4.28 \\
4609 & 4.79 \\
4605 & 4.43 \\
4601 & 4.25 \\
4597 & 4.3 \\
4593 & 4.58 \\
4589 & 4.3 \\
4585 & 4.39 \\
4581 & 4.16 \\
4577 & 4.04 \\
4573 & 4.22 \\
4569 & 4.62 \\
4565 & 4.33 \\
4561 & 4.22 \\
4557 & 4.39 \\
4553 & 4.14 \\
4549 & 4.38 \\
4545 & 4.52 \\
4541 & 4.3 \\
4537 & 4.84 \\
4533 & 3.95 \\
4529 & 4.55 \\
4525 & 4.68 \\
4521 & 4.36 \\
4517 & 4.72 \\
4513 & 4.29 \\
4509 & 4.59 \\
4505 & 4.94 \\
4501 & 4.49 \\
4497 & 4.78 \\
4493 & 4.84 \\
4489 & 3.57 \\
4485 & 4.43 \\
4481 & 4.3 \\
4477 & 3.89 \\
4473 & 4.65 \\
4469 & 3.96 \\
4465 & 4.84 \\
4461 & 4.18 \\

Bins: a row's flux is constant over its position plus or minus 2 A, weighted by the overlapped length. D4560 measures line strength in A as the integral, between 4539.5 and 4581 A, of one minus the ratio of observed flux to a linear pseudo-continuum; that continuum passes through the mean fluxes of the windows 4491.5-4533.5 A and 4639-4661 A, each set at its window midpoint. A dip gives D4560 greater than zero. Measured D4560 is 2.13 A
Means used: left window 4.58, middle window 4.31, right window 4.47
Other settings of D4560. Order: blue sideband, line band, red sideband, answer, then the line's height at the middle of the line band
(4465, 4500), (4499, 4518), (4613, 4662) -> -1.0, 4.36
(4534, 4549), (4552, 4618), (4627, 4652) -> 1.4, 4.45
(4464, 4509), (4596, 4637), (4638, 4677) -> -0.4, 4.41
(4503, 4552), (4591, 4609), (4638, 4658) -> 0.1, 4.46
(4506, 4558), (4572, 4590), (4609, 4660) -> 1.0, 4.46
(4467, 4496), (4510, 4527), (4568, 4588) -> -1.0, 4.26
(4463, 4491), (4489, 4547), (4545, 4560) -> -3.3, 4.28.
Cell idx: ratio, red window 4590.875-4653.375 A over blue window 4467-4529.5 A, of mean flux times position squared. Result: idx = 1.1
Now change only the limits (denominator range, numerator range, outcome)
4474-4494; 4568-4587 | 1.06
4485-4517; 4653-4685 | 1.06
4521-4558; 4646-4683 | 1.05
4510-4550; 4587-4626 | 1.03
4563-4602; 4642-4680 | 1.05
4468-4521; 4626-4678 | 1.07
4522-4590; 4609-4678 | 1.06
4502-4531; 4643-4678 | 1.02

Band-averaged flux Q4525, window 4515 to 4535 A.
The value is 4.45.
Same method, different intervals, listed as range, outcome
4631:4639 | 4.5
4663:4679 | 4.25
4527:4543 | 4.41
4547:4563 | 4.28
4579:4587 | 4.28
